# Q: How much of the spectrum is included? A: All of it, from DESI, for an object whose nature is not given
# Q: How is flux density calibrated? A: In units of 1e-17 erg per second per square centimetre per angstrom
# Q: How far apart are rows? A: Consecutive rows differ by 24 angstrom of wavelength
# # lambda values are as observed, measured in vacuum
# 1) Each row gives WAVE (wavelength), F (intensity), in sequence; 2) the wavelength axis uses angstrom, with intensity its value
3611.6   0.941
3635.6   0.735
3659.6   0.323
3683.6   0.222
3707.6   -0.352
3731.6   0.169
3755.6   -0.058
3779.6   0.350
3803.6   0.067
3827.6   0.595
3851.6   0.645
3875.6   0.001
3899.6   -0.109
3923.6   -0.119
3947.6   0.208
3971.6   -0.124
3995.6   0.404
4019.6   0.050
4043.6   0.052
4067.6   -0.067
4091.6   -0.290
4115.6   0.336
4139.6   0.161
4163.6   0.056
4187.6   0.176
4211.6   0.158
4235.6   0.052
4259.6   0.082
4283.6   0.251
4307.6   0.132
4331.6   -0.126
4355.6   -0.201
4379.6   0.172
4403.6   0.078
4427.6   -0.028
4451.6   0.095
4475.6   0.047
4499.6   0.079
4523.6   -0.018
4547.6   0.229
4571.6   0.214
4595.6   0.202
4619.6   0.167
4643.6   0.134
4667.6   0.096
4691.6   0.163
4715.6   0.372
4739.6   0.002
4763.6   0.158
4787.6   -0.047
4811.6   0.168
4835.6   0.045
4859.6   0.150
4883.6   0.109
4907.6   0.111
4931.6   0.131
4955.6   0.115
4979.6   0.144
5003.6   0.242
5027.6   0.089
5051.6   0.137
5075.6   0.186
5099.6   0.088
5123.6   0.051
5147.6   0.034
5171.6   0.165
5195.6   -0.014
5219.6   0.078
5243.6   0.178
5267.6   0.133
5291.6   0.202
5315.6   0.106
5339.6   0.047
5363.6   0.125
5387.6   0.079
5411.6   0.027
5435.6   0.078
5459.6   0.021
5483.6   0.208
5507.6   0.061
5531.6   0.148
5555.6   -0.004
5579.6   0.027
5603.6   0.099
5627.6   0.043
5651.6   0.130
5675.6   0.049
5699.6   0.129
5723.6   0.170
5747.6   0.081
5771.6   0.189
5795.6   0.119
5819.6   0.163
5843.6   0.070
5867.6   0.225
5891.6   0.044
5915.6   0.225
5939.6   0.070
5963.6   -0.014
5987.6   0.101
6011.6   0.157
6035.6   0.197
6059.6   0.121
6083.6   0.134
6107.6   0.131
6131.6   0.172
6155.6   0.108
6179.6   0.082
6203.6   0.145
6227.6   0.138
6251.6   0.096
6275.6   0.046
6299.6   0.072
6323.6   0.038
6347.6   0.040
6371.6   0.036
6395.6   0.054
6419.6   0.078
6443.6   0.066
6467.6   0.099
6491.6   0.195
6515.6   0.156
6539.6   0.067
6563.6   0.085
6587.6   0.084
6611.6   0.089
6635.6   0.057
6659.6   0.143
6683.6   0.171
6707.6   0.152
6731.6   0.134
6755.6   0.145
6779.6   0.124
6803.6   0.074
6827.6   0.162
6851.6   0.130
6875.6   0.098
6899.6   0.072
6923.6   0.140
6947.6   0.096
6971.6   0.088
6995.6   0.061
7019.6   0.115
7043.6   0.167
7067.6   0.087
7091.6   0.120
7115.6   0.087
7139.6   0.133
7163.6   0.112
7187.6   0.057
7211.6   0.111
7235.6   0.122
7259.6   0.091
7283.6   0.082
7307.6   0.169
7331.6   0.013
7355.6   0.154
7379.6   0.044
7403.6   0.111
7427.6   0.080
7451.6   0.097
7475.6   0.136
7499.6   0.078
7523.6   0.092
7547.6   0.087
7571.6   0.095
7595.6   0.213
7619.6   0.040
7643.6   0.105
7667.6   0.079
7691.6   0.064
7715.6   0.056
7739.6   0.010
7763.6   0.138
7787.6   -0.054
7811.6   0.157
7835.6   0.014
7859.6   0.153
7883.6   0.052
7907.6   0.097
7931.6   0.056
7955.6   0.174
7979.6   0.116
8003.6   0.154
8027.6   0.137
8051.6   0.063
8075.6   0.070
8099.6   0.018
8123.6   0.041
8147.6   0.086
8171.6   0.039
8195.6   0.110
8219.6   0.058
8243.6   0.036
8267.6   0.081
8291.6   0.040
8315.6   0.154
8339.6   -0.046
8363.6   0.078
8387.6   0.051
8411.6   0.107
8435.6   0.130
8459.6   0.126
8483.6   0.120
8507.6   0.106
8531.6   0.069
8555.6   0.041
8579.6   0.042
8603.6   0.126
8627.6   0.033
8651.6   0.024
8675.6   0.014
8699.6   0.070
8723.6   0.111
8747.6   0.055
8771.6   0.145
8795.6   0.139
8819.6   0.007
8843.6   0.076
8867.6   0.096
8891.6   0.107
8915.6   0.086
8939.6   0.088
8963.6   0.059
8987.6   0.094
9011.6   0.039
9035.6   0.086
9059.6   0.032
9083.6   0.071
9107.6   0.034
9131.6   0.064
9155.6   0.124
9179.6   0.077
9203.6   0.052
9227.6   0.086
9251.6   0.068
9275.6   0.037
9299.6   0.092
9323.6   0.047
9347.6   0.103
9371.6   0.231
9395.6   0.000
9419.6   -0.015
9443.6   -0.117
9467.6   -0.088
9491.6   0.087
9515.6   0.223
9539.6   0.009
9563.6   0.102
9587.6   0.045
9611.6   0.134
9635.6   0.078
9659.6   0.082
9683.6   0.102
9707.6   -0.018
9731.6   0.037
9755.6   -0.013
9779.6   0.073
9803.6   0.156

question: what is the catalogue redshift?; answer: 0.217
